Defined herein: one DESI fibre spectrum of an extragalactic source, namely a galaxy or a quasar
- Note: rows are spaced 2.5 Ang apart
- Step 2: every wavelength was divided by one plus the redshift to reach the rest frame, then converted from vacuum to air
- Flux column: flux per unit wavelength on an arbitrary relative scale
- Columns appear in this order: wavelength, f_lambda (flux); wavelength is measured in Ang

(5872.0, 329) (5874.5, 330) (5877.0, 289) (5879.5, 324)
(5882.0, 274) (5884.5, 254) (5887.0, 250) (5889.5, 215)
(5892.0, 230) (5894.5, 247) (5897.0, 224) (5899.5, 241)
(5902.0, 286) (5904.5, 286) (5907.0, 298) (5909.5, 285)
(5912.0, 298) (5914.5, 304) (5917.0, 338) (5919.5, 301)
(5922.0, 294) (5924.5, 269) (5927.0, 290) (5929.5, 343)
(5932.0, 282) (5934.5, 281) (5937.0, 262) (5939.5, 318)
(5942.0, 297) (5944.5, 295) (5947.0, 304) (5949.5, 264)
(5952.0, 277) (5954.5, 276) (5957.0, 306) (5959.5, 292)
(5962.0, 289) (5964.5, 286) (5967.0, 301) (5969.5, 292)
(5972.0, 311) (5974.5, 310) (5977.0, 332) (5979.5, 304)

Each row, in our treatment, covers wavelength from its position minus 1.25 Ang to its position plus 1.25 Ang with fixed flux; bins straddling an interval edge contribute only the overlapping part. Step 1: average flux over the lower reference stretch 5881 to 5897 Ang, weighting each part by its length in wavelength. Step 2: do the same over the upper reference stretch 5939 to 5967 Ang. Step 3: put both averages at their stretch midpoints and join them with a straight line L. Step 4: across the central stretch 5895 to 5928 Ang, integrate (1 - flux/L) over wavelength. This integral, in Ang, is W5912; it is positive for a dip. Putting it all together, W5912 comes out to -3.14 Ang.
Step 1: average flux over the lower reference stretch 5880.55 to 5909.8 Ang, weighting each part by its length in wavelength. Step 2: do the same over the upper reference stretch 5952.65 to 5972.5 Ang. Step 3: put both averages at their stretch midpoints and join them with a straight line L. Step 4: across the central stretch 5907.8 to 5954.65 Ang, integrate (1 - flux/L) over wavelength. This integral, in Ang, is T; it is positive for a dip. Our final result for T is -3.1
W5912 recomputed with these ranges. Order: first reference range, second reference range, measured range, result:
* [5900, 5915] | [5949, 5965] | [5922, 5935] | -0.27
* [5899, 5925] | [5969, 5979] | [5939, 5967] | 1.34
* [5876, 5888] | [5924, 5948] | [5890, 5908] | 1.73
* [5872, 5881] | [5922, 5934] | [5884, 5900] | 3.77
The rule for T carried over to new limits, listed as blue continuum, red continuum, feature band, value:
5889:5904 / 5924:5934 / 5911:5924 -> -1.3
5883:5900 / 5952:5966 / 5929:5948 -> -1.6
